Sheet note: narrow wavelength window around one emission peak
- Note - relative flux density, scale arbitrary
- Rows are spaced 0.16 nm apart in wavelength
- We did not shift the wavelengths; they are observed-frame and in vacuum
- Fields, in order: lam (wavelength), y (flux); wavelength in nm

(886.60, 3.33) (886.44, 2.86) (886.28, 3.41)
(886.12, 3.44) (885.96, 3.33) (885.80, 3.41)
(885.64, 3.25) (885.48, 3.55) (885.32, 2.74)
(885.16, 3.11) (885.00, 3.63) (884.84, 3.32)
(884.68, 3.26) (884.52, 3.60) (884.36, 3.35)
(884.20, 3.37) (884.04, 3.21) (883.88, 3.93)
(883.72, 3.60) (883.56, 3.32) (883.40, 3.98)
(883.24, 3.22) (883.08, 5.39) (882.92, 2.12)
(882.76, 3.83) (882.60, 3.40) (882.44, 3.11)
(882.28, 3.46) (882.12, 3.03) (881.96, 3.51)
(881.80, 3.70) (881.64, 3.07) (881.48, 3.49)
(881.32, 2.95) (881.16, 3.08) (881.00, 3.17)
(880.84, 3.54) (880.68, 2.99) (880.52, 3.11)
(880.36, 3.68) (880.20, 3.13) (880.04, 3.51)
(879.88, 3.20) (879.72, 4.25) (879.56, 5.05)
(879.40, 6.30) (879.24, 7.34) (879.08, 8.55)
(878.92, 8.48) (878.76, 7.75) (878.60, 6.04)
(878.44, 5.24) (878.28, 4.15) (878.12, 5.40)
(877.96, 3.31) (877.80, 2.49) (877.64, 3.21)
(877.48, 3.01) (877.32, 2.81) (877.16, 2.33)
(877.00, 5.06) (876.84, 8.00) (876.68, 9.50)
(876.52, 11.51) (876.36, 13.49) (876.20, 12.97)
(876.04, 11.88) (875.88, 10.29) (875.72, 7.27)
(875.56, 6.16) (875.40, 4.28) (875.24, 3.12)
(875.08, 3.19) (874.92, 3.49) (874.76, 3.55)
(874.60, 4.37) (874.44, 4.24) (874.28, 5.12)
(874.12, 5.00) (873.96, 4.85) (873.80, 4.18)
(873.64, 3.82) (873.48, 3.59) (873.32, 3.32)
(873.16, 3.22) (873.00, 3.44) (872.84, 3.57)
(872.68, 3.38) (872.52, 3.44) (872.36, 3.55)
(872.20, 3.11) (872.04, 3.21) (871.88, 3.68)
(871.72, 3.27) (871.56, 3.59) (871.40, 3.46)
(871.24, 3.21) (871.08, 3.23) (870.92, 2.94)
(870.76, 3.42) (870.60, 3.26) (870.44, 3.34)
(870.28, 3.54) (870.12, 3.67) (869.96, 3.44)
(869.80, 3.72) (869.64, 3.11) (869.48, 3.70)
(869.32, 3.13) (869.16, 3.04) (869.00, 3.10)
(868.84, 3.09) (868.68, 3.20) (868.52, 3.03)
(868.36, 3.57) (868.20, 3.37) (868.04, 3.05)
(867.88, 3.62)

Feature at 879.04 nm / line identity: [N II] 6583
